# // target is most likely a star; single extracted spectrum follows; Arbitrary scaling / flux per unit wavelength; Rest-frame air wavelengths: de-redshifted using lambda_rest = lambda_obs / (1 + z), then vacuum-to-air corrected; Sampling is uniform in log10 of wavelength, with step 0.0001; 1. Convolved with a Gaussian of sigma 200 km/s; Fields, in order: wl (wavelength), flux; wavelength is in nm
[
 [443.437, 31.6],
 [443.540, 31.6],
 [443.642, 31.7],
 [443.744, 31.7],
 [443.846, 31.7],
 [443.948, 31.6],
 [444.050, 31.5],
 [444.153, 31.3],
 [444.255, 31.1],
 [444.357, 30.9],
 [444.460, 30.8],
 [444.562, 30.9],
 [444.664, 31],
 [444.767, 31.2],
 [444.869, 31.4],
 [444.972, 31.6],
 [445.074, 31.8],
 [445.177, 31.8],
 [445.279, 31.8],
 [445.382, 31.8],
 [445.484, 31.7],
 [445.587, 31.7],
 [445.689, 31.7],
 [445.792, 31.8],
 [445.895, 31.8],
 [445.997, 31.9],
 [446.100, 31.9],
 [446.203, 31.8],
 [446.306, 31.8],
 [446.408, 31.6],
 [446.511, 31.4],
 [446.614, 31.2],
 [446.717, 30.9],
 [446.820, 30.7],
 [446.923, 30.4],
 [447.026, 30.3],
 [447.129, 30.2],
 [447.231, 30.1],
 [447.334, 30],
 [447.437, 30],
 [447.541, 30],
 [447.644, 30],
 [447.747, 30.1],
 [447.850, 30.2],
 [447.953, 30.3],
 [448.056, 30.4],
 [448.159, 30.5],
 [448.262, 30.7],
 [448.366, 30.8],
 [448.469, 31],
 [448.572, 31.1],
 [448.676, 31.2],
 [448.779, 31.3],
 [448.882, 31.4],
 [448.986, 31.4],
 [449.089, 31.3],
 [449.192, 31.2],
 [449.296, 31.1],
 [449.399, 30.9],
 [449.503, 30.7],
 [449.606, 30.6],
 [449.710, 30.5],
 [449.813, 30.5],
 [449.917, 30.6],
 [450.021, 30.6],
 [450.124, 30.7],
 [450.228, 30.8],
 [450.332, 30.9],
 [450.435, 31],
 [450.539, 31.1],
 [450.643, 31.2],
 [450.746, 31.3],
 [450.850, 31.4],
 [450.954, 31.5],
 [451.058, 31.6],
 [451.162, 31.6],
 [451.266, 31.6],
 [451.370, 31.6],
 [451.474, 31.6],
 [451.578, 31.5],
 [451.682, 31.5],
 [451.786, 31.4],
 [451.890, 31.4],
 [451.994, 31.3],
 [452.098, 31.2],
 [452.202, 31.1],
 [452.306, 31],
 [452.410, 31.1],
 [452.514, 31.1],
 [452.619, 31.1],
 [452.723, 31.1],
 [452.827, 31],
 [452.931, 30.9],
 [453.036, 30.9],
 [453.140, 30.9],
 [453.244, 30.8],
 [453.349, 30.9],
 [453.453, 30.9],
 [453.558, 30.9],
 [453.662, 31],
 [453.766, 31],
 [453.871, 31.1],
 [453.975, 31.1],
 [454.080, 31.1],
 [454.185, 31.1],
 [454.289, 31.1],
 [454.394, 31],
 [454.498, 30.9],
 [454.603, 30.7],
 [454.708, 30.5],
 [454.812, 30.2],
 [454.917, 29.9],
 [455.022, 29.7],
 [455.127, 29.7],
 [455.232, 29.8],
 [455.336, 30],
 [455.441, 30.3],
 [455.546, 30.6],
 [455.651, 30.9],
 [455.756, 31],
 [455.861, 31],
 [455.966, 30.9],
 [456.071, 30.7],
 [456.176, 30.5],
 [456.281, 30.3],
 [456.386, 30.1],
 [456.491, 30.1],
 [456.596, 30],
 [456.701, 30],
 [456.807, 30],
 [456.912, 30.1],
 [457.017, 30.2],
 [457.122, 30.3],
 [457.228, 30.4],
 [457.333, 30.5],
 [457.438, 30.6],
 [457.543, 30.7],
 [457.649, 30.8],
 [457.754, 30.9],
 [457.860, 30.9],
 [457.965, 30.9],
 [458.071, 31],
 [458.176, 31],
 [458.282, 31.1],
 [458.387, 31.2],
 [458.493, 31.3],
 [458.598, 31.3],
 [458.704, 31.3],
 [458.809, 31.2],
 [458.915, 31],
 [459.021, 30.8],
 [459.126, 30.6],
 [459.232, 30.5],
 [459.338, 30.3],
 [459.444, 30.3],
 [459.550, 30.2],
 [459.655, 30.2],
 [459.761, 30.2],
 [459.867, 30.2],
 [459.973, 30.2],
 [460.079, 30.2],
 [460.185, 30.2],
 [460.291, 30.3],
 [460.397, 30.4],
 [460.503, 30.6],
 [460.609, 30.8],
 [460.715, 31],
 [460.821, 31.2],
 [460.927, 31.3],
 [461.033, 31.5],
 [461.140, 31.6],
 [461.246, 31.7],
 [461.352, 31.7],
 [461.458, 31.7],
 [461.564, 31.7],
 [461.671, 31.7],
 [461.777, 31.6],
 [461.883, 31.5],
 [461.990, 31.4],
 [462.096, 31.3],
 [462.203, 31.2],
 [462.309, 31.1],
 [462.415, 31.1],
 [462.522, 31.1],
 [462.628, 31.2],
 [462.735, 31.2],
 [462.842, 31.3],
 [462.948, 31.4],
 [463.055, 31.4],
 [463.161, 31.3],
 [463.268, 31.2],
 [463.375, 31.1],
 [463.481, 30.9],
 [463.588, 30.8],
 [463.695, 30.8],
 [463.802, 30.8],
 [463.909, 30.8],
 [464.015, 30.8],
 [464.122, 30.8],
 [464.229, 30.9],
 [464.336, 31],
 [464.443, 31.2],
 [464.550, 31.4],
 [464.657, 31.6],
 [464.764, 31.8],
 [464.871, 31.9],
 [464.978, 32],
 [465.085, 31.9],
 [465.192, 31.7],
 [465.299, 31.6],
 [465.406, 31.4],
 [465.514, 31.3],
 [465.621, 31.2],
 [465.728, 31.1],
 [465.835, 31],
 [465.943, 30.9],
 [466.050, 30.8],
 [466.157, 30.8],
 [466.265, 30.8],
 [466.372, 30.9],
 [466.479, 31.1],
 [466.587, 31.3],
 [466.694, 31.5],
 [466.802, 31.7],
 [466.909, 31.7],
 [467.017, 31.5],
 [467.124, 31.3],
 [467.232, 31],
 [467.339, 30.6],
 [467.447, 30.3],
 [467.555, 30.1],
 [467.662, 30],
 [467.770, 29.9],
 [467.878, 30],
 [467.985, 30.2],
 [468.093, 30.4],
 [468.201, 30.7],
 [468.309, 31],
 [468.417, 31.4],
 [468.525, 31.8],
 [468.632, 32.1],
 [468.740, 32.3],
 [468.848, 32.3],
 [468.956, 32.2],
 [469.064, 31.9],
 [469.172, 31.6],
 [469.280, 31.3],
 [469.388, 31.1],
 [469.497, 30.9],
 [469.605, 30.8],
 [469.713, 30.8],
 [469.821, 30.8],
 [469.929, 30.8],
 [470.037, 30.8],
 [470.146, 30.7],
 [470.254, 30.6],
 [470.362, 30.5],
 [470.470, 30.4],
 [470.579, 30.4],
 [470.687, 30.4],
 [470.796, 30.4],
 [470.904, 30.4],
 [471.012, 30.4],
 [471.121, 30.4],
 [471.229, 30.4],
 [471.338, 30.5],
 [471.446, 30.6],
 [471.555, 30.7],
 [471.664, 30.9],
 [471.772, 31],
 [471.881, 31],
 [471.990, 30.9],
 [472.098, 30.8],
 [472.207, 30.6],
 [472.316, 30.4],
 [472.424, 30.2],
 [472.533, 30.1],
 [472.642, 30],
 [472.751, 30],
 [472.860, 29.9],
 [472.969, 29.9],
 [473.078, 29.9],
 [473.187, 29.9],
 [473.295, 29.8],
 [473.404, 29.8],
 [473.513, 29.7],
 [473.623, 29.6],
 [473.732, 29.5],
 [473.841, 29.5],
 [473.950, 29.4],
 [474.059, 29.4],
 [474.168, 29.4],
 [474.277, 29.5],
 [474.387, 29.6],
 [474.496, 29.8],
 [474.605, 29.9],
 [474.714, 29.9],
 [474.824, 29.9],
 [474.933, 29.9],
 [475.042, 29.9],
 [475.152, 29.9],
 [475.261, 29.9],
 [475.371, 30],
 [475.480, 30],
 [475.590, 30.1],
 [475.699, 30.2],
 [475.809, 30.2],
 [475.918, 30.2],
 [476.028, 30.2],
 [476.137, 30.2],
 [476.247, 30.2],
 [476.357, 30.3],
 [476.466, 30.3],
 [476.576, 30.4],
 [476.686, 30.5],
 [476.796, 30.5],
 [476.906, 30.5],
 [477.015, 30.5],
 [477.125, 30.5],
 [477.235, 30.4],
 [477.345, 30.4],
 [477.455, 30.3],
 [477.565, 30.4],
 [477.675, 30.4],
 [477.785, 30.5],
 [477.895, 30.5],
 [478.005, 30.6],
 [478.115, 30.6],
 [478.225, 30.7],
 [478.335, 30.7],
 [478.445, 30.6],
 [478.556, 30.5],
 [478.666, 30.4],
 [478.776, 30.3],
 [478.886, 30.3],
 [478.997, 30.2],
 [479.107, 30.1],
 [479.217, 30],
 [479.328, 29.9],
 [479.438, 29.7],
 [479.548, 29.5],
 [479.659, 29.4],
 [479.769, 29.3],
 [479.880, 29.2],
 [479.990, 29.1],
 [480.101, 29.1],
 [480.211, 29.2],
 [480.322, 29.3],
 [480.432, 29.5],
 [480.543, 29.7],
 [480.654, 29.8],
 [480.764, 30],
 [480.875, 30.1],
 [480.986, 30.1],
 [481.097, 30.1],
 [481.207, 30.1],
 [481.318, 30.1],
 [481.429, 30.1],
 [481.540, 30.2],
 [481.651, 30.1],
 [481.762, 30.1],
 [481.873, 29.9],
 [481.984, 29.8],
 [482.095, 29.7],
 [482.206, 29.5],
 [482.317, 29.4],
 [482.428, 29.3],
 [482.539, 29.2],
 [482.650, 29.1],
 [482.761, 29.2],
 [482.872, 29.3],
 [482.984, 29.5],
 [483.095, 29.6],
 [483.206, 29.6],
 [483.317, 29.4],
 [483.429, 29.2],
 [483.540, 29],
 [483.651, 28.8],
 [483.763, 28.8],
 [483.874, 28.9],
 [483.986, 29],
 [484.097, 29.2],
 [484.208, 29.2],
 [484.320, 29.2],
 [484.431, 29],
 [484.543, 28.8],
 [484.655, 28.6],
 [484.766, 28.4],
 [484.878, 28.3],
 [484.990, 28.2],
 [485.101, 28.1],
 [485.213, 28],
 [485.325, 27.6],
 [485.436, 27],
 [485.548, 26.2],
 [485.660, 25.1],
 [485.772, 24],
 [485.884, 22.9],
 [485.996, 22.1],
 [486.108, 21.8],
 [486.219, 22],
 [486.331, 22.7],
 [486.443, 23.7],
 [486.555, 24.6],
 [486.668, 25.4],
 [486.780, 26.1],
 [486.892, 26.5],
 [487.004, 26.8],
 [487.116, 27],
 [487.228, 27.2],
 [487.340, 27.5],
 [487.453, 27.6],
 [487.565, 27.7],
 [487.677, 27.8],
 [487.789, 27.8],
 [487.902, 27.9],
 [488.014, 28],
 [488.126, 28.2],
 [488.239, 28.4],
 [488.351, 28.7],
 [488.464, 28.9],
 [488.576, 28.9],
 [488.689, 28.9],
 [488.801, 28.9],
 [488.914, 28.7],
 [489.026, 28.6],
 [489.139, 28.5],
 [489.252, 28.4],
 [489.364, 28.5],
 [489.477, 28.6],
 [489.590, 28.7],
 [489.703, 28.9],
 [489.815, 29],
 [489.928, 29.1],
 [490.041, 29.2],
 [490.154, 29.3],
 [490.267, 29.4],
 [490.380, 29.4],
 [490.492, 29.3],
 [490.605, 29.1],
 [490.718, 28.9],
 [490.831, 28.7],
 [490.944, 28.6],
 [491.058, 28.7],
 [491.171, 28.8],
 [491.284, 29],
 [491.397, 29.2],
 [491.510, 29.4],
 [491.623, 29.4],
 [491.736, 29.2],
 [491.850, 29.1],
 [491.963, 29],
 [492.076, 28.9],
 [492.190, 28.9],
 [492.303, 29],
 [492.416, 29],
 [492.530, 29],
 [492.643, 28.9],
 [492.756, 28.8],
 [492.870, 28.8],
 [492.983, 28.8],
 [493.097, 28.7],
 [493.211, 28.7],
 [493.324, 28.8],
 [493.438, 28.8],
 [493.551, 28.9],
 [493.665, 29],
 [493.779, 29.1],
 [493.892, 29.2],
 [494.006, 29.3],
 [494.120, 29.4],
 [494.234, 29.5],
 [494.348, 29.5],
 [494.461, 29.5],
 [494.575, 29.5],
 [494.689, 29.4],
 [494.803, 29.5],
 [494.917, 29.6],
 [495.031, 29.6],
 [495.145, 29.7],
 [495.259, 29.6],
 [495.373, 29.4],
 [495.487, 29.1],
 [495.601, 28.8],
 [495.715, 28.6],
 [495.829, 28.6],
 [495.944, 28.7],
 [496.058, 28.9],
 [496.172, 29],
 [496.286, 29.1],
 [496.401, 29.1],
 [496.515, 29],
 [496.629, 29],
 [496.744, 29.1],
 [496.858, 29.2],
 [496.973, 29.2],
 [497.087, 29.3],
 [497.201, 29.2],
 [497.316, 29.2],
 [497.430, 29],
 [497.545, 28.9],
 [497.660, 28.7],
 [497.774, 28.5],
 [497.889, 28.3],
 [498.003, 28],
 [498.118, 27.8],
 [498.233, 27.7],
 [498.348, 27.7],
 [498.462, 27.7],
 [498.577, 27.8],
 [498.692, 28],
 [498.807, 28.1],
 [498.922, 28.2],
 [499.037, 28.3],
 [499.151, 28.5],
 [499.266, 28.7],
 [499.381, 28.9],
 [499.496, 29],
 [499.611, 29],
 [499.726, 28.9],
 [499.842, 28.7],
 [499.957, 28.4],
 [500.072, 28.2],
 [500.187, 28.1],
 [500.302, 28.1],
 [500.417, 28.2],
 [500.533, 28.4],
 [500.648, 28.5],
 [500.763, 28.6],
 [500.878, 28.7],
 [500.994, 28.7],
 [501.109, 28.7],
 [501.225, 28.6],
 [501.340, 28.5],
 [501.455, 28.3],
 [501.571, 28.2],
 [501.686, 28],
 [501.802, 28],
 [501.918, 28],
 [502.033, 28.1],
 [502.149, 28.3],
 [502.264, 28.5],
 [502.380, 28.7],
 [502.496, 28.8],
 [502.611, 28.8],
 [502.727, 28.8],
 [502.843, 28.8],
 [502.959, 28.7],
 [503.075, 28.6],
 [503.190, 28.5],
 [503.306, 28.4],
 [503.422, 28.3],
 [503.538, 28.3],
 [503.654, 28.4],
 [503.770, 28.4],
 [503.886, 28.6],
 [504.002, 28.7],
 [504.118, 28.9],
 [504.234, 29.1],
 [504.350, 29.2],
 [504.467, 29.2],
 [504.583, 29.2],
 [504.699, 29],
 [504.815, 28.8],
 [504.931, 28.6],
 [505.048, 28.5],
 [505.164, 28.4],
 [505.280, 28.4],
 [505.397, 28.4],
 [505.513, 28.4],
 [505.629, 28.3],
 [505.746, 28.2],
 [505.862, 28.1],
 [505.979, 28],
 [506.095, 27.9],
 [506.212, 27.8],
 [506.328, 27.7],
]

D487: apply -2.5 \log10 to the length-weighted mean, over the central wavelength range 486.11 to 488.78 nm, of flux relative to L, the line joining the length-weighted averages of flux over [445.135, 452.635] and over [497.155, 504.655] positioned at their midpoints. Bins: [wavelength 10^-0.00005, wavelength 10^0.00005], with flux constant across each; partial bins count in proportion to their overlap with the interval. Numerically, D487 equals 0.09 mag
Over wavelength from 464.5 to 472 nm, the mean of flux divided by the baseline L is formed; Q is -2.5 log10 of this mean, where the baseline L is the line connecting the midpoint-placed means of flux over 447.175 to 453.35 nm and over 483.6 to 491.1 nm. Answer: -0.06 mag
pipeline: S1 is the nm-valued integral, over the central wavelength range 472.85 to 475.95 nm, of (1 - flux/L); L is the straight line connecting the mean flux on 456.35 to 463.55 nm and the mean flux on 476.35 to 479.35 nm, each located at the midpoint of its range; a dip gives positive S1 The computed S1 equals 0.07 nm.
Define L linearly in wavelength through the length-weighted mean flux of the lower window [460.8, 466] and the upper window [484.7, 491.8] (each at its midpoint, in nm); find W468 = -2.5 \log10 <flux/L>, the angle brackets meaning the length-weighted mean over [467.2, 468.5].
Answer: 0.01 mag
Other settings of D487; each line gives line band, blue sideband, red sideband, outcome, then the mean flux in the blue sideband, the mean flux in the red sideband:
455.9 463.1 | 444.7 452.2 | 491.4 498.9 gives -0.01 mag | 31.1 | 28.9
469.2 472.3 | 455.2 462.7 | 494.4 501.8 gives -0.02 mag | 30.8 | 28.7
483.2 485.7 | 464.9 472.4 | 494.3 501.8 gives 0.05 mag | 31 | 28.7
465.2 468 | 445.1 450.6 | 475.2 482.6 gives -0.02 mag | 31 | 30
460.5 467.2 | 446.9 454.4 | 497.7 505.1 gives -0.03 mag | 30.9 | 28.5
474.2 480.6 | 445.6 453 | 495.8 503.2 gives -0.02 mag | 31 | 28.6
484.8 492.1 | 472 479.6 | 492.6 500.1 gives 0.06 mag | 30.1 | 28.9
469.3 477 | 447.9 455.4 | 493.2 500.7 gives -0.01 mag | 30.9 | 28.8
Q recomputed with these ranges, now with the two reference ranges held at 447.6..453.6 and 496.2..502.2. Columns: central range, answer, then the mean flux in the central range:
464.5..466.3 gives -0.039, 31.4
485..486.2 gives 0.156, 25.3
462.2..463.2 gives -0.031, 31.3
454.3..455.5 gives 0.018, 30.3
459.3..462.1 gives -0.016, 30.9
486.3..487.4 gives 0.132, 25.8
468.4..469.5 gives -0.060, 31.8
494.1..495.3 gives -0.030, 29.5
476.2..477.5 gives -0.027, 30.4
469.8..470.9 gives -0.021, 30.6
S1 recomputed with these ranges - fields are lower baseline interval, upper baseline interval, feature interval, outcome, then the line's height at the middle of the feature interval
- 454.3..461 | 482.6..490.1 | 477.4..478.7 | -0.092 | 28.5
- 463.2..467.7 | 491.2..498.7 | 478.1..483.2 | 0.034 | 30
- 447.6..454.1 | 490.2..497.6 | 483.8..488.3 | 0.401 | 29.4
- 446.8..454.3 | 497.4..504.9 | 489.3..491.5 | 0.002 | 29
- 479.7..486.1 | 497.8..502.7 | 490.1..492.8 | -0.047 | 28.5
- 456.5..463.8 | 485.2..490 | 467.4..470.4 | -0.136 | 29.6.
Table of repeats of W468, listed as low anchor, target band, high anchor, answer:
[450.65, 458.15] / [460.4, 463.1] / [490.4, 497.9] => -0.03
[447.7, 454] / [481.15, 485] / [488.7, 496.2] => 0.01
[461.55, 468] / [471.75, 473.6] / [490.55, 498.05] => 0.01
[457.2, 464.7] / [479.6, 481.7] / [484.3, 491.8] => -0.04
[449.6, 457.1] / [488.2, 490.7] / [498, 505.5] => 0.01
